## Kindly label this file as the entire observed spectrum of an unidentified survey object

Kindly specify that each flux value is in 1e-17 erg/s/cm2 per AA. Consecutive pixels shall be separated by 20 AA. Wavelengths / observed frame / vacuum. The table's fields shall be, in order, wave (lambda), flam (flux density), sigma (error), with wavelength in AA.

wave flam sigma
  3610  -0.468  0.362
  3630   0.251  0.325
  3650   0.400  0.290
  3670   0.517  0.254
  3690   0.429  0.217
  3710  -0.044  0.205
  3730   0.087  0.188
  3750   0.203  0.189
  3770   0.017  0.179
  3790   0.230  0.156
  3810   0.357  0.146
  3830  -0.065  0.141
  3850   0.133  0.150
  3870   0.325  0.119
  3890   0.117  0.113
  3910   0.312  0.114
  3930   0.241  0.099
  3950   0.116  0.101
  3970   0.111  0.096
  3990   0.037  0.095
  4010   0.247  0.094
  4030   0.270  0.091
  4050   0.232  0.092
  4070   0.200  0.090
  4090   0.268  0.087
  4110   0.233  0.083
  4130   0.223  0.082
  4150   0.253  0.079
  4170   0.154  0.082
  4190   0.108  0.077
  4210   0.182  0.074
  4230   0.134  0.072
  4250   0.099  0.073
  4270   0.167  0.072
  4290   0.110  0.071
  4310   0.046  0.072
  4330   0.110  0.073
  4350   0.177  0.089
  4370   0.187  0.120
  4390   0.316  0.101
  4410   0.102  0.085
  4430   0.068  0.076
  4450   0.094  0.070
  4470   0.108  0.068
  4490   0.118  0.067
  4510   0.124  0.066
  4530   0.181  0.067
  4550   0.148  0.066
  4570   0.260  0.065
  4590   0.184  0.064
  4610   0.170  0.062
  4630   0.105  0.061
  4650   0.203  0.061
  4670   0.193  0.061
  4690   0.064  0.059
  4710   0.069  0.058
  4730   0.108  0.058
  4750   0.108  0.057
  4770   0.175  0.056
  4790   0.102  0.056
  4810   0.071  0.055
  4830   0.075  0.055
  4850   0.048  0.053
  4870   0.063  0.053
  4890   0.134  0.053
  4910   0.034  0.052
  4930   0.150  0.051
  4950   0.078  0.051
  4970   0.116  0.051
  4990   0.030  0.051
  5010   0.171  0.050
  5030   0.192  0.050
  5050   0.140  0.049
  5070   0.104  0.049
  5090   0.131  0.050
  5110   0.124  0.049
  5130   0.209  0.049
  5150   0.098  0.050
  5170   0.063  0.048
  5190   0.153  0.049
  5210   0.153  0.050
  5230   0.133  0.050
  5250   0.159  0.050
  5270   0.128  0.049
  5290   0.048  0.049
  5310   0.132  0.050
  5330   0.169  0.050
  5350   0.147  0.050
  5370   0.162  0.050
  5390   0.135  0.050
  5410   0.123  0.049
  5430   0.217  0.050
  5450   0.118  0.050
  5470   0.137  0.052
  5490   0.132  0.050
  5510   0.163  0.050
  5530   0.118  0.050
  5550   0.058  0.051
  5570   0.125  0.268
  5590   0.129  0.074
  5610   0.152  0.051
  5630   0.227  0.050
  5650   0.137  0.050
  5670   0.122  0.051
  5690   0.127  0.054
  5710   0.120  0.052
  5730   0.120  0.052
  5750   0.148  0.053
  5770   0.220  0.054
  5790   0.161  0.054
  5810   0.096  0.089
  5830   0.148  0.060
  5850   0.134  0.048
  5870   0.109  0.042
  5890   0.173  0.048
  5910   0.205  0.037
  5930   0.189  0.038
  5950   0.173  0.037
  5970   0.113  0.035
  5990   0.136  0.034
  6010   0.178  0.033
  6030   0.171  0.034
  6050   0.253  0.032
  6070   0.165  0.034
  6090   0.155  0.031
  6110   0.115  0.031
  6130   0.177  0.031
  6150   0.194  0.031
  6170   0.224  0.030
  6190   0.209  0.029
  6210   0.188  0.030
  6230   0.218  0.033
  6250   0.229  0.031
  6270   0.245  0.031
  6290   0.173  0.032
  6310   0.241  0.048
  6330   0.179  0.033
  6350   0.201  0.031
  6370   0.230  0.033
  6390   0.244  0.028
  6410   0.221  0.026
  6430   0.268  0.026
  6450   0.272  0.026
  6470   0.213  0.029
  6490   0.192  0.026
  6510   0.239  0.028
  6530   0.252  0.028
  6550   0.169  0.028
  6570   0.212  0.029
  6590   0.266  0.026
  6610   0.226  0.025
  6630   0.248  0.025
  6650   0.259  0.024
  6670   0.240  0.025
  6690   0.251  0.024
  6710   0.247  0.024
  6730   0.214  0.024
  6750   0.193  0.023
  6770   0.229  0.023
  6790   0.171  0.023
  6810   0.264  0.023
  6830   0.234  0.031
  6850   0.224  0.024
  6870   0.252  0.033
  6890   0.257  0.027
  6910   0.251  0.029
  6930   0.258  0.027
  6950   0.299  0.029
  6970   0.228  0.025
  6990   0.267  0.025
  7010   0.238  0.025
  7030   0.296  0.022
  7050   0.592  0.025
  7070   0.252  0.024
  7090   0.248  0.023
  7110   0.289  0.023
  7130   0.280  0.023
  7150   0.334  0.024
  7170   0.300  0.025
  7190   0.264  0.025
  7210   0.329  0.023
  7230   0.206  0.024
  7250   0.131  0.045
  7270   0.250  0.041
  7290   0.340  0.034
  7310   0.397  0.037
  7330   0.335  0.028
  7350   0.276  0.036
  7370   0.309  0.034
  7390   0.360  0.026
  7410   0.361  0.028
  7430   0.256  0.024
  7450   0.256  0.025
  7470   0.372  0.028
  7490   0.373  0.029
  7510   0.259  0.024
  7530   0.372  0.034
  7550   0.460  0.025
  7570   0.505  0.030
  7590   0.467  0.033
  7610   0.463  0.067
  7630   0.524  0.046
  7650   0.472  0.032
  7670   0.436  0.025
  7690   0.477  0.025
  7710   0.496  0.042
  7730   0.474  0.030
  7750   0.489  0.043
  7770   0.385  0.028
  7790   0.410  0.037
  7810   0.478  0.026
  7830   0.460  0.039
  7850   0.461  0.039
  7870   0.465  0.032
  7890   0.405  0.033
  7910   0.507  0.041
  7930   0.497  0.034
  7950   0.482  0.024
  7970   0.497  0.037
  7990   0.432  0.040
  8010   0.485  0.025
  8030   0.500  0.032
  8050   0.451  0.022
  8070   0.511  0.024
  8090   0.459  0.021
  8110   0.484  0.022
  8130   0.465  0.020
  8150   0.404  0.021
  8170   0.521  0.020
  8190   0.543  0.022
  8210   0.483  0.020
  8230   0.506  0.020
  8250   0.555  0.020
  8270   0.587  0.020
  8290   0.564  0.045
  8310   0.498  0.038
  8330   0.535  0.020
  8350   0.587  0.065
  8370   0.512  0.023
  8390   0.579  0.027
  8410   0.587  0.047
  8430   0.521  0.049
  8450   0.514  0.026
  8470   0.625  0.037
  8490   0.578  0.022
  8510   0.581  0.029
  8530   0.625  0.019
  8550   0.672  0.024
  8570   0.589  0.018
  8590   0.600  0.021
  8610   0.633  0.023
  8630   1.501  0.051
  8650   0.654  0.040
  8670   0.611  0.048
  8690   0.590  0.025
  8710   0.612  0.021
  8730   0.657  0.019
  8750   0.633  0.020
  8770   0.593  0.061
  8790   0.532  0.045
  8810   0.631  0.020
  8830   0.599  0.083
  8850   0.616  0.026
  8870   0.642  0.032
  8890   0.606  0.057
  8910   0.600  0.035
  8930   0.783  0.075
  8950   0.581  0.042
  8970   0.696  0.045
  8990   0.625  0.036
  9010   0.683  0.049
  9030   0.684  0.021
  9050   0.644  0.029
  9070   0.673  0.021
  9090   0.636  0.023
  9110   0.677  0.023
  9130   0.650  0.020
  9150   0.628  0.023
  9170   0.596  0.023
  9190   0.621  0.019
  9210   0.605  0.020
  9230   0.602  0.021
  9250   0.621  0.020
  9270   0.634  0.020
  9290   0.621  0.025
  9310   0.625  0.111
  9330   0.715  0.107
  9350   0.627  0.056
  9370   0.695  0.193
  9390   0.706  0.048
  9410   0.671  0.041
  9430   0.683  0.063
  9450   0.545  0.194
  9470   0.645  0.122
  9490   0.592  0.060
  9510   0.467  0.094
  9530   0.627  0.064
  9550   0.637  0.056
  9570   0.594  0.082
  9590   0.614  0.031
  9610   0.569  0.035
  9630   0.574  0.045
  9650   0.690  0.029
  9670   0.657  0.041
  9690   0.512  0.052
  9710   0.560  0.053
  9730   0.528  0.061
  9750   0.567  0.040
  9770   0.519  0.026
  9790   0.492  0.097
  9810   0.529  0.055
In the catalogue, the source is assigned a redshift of 0.892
